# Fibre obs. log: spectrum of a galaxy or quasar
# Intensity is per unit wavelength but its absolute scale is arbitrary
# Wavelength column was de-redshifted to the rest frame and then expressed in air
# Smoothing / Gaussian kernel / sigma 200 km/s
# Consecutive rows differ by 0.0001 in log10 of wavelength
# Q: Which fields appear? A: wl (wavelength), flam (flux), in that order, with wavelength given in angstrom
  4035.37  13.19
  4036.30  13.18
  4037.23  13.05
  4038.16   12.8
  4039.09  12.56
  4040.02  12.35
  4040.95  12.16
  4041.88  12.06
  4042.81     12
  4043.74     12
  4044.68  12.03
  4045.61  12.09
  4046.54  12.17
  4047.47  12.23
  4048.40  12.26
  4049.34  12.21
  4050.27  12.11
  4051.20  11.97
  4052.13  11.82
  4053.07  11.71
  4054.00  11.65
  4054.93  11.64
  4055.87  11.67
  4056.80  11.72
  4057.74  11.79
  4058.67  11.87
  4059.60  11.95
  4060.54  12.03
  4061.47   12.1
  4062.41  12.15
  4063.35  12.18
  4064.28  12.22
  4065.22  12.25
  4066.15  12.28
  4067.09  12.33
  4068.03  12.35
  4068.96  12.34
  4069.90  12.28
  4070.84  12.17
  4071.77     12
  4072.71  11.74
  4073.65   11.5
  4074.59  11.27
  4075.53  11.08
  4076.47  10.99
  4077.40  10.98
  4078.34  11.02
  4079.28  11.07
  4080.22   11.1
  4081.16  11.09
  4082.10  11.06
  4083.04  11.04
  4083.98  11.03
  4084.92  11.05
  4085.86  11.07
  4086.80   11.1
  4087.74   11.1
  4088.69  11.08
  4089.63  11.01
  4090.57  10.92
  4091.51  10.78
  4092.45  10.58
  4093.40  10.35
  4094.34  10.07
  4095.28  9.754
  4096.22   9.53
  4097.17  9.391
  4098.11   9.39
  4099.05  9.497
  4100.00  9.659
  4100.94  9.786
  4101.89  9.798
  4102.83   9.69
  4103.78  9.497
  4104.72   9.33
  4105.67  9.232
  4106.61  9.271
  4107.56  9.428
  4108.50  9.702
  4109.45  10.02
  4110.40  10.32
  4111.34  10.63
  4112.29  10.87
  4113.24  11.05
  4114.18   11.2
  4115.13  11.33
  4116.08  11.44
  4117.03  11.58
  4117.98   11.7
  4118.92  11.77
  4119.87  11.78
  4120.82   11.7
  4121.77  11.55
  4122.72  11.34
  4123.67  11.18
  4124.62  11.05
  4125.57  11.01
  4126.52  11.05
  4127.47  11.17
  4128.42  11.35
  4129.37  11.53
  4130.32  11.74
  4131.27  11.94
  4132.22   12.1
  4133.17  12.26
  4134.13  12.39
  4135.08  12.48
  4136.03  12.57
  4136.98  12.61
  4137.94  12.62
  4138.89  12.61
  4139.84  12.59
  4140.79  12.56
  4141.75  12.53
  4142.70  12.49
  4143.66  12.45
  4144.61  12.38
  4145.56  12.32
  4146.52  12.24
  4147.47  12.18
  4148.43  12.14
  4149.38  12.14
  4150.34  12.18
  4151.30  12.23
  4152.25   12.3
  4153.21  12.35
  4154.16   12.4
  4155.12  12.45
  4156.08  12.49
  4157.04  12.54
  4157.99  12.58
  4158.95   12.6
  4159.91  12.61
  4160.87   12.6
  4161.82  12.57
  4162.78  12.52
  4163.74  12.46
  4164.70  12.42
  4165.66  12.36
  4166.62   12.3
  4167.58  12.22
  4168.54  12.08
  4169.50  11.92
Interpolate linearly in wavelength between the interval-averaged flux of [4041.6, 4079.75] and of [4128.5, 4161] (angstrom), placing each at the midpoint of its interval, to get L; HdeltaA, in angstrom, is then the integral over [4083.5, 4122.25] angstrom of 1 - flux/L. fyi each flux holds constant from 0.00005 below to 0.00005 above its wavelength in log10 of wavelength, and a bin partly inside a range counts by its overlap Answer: 5.2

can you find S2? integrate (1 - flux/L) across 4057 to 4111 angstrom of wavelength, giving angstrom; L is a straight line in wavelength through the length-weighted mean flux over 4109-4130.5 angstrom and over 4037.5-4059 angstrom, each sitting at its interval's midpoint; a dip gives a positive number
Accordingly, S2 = 3.4 angstrom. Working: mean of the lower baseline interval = 12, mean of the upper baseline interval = 11.2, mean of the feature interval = 10.9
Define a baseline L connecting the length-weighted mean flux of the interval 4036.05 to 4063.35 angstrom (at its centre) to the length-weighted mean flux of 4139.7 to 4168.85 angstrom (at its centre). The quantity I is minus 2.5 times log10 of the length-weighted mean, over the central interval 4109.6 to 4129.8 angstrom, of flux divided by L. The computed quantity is 0.10 mag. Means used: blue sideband 12.1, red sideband 12.4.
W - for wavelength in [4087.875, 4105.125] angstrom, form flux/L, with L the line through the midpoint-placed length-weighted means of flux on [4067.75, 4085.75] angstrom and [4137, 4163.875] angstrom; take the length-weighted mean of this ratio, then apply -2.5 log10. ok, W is 0.17 mag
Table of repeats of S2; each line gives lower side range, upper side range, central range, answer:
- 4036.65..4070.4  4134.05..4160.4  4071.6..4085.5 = 1.16 angstrom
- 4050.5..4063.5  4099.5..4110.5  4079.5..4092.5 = -0.63 angstrom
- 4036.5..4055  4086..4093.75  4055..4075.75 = -0.68 angstrom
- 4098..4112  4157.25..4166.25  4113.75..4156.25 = -3.05 angstrom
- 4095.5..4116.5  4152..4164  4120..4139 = -1.13 angstrom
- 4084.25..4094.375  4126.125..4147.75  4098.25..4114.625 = 2.05 angstrom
